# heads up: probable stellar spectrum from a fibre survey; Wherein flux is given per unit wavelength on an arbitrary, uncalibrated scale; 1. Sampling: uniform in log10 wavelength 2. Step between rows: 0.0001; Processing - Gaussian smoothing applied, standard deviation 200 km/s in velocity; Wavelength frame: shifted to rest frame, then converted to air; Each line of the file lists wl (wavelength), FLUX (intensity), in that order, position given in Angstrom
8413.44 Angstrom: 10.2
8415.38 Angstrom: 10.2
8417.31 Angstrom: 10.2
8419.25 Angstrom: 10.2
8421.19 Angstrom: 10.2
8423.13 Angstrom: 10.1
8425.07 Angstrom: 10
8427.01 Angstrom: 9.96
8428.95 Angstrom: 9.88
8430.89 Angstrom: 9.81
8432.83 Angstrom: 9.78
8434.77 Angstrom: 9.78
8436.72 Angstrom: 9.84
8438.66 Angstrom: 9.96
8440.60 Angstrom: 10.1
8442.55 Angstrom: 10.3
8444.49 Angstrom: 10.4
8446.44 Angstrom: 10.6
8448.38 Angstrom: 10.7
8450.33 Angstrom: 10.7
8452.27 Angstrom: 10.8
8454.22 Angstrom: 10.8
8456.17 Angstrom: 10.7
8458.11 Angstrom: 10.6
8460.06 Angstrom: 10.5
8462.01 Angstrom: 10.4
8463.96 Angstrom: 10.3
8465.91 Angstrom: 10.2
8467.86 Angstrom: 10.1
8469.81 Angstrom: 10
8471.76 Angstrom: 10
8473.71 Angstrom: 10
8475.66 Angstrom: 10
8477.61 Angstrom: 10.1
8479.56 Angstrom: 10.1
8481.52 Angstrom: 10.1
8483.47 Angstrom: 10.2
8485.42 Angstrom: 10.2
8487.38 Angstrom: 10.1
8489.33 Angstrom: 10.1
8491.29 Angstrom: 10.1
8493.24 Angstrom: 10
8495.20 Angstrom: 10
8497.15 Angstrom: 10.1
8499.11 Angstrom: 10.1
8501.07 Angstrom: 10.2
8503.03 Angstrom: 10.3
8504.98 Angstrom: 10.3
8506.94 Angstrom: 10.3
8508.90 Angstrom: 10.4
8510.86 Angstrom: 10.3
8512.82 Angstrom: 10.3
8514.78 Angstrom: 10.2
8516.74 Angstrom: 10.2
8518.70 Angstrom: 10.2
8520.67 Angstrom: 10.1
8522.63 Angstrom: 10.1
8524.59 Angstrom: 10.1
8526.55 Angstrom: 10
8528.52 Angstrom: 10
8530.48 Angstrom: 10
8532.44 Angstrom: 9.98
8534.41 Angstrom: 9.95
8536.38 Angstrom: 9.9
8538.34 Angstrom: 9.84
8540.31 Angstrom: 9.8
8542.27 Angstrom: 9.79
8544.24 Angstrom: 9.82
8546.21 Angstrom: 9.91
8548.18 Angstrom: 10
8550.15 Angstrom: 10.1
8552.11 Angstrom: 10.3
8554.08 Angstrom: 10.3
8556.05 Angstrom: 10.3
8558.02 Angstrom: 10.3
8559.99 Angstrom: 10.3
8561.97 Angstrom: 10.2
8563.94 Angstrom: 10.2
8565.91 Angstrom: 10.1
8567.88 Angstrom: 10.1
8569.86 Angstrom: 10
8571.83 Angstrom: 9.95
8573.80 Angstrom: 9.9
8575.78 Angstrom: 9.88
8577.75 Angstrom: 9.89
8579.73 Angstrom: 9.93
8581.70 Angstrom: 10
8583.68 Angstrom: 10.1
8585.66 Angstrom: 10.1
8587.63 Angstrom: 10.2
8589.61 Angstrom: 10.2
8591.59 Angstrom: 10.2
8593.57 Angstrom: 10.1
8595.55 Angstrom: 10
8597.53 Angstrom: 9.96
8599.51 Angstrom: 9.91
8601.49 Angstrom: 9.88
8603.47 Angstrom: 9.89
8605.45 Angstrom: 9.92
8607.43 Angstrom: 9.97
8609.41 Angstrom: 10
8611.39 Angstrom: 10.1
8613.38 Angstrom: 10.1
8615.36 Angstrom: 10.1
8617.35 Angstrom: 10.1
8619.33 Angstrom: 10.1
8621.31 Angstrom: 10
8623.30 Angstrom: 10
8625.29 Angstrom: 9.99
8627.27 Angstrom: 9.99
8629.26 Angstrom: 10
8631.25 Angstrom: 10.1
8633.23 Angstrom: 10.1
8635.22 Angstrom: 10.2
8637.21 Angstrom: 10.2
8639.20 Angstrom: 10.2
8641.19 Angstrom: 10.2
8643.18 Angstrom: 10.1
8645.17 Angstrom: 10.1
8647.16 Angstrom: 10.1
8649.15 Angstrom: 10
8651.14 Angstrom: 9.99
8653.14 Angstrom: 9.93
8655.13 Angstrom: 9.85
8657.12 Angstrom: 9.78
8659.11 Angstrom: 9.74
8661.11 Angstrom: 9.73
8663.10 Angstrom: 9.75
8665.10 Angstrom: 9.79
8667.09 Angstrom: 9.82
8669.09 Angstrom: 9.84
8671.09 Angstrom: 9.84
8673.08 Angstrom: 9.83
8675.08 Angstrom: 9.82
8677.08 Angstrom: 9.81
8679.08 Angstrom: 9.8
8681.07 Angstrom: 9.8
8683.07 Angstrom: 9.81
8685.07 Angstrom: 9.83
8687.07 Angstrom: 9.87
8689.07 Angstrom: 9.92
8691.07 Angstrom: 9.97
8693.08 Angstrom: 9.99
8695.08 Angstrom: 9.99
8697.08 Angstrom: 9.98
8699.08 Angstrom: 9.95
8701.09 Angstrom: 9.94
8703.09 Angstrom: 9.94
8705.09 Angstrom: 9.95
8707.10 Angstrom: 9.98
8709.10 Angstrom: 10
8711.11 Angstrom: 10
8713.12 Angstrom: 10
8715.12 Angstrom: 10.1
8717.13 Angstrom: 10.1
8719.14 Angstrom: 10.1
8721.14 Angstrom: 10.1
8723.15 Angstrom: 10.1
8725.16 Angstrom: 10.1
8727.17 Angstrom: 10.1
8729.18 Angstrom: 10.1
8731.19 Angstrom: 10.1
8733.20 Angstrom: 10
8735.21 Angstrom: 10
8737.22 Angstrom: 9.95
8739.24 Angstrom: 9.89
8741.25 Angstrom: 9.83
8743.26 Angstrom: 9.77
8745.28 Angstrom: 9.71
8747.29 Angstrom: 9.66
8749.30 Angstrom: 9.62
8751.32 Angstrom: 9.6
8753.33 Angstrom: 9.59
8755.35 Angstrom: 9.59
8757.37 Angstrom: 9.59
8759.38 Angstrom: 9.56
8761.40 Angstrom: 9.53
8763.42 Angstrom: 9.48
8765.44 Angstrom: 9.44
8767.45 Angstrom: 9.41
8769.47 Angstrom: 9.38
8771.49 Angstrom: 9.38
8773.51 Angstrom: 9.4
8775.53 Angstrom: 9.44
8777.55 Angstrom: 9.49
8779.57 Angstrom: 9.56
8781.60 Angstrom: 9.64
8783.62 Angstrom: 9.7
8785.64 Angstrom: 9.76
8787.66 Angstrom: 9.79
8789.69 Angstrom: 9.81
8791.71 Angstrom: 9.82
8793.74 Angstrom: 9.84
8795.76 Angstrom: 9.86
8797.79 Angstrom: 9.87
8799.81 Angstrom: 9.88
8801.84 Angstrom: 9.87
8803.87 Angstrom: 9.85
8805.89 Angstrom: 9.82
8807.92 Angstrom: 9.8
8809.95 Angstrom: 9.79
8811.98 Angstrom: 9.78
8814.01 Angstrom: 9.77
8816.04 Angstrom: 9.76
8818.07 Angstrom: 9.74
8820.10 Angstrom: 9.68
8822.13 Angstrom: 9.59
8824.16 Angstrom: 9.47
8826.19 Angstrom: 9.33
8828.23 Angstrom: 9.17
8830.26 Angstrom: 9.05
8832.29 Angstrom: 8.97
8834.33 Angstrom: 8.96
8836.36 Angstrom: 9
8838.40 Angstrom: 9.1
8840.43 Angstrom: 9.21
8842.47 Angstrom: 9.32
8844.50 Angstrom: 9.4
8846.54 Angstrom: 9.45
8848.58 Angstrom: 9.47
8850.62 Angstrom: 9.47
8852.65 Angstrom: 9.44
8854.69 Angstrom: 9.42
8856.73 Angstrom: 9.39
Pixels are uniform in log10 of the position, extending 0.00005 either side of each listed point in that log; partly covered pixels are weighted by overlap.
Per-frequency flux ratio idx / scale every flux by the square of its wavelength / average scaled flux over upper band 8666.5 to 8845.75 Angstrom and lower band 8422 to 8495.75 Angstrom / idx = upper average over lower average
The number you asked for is 1.0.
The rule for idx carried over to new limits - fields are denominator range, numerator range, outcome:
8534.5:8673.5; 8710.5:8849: 1.01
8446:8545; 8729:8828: 1.02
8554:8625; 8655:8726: 1.01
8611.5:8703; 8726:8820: 1.00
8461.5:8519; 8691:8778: 1.02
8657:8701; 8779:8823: 1.02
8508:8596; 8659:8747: 1.02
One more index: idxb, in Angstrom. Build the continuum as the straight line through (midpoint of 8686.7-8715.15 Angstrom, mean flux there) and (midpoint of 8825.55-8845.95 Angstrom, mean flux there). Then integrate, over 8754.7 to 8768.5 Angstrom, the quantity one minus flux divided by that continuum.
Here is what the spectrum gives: 0.13 Angstrom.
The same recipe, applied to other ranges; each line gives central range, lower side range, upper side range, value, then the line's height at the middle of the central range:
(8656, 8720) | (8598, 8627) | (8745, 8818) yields -0.3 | 9.85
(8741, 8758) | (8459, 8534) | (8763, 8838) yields 0.0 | 9.67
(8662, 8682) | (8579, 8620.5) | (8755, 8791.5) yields 0.1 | 9.84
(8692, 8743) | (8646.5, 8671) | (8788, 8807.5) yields -0.8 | 9.85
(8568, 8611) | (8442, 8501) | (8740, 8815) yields 0.2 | 10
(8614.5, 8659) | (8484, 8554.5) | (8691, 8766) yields -0.3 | 9.97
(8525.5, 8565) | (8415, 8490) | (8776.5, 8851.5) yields 0.0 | 10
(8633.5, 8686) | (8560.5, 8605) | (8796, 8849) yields -0.3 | 9.86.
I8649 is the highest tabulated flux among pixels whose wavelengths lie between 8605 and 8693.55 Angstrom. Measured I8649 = 10.2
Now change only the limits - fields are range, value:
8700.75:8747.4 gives 10.1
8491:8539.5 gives 10.4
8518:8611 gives 10.3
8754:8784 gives 9.7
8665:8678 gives 9.84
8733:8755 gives 10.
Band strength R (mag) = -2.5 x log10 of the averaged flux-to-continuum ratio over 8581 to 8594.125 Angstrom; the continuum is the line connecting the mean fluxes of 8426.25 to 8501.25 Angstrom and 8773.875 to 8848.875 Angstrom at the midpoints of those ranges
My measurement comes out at -0.02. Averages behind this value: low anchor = 10.2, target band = 10.1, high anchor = 9.56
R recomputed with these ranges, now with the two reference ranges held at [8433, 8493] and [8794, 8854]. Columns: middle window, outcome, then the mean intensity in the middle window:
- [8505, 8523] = -0.01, 10.2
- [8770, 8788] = 0.01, 9.56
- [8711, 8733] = -0.04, 10.1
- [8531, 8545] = 0.02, 9.87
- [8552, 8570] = -0.02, 10.2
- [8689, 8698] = -0.02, 9.97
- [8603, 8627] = -0.01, 10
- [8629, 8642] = -0.03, 10.2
